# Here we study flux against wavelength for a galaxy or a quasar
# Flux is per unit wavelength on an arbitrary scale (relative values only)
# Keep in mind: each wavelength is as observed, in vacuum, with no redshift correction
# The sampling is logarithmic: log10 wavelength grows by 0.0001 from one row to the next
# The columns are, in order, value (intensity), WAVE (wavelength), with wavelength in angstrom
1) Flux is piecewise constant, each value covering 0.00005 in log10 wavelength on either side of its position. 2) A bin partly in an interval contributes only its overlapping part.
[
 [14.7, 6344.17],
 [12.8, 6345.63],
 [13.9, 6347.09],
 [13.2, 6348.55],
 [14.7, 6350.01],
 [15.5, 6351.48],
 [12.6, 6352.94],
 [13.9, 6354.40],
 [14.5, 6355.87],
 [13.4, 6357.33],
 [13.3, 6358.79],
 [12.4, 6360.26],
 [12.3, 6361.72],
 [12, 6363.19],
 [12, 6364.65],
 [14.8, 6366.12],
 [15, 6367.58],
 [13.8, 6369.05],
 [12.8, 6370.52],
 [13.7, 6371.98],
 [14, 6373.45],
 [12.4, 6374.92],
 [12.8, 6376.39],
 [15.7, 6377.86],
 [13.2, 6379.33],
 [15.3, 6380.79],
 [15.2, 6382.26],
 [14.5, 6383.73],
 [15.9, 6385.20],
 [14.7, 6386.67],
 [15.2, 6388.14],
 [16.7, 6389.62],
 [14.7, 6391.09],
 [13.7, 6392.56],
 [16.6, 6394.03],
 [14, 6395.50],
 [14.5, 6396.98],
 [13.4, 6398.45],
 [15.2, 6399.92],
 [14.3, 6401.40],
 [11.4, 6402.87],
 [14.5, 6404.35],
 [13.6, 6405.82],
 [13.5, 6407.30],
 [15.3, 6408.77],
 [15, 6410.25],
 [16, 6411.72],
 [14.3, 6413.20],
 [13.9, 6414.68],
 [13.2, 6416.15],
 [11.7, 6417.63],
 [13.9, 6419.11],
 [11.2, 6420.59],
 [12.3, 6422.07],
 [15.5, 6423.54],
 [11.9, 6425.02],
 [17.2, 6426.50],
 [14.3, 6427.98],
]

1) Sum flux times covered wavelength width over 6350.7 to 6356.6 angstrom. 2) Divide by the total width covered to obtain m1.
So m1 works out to 14.1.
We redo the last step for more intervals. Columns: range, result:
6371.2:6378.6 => 13.7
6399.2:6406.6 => 13.8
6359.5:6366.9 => 12.7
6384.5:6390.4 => 15.6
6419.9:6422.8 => 11.8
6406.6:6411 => 14.6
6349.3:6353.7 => 14.3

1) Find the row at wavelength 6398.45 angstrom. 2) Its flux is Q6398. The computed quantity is 13.4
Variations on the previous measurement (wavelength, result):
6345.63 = 12.8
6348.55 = 13.2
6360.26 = 12.4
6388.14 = 15.2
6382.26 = 15.2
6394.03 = 16.6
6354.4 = 13.9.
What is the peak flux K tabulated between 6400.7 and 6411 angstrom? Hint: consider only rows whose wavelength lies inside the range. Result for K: 15.3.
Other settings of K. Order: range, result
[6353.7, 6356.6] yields 14.5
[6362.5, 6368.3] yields 15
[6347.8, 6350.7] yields 14.7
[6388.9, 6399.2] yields 16.7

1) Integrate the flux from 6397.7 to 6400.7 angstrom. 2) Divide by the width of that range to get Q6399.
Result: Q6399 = 14.3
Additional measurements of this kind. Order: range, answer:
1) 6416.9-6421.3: 12.3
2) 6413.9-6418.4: 12.9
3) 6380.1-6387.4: 15.1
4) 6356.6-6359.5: 13.4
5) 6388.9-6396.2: 15.2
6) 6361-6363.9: 12.1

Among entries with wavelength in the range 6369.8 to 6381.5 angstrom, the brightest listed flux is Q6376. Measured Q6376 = 15.7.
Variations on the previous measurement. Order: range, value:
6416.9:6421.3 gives 13.9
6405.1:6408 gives 13.6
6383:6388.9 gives 15.9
